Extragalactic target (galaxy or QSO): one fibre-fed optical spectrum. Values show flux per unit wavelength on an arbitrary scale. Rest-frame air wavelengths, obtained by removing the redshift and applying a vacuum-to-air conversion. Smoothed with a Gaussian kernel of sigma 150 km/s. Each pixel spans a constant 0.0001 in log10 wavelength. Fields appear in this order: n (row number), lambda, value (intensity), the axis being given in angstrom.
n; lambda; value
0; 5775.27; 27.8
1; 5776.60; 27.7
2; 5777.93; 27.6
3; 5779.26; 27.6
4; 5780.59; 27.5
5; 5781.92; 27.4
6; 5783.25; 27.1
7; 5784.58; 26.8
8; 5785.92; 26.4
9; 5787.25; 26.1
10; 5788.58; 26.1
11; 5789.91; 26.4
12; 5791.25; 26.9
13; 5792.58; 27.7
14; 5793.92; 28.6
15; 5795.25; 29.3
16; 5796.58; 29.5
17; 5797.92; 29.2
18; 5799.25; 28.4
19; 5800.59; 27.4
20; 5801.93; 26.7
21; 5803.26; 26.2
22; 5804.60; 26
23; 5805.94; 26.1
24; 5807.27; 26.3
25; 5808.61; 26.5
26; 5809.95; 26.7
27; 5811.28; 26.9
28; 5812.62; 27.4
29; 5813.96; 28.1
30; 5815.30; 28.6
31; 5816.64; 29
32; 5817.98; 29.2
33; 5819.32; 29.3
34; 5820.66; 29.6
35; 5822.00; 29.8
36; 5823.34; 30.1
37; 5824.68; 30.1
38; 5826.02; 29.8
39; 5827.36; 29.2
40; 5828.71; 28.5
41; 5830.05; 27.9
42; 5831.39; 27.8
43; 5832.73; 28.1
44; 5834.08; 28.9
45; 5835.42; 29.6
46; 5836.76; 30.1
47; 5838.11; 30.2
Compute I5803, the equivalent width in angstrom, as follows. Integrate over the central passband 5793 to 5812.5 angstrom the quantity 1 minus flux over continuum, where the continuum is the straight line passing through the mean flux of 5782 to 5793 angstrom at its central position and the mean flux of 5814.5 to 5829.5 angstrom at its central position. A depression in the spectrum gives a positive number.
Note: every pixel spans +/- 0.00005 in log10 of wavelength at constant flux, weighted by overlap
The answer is 0.3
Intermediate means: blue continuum 26.7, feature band 27.4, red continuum 29.4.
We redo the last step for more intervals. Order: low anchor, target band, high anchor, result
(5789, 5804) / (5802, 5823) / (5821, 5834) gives 0.5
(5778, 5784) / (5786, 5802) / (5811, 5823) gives 0.1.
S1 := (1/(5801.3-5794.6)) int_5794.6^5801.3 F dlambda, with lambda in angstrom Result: 28.7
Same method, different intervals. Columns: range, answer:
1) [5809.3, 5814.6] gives 27.3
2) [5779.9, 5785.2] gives 27.2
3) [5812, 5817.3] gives 28.3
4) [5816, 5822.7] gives 29.4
